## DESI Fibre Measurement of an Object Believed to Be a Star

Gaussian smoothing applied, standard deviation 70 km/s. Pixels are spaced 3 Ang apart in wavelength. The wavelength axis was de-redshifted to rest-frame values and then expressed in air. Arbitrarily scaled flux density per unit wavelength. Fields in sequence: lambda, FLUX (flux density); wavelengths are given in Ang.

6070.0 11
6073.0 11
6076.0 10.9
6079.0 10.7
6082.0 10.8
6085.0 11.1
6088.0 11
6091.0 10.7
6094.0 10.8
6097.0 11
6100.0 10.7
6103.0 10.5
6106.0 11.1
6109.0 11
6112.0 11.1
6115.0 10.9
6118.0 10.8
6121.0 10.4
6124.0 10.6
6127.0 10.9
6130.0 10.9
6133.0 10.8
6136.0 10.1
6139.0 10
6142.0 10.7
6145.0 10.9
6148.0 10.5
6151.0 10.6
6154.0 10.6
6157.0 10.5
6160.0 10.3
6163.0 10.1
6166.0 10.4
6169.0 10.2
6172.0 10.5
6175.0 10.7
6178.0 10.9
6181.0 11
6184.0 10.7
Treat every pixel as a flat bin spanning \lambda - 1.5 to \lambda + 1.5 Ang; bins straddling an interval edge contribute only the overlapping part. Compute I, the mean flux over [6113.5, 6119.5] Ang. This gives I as 10.9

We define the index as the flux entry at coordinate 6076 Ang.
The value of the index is 10.9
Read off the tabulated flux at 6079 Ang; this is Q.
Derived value 10.7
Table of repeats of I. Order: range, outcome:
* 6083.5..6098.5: 10.9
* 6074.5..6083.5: 10.8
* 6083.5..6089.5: 11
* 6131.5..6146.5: 10.5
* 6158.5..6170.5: 10.2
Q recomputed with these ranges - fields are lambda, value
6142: 10.7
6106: 11.1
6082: 10.8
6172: 10.5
